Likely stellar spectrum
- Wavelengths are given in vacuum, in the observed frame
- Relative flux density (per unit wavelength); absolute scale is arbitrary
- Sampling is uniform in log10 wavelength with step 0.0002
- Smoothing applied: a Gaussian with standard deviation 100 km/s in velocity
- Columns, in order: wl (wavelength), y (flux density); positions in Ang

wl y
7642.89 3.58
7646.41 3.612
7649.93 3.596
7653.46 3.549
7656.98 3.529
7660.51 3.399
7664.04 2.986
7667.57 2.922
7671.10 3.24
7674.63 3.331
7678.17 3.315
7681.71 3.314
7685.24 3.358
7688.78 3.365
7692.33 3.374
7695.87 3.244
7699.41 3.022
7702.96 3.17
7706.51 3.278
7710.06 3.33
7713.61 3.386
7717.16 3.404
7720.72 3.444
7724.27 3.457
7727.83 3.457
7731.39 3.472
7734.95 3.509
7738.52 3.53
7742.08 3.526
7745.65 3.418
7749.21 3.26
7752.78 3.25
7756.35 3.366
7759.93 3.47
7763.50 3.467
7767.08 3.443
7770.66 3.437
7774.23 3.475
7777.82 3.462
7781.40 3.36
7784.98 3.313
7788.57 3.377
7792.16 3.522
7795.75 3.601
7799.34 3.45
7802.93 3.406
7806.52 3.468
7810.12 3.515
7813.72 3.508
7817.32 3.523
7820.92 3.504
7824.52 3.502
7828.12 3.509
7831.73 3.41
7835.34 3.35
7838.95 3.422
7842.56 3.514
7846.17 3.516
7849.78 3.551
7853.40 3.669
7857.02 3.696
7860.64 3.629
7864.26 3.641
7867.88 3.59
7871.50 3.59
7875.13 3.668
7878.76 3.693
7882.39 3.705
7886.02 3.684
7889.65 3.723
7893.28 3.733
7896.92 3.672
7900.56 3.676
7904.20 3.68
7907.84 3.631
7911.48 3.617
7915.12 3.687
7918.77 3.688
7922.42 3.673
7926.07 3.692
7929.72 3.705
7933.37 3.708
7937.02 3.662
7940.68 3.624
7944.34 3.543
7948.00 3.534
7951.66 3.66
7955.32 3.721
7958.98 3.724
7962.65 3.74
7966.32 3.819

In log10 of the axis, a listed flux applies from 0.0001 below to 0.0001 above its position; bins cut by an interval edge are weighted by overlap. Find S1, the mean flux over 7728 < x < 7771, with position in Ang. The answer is 3.43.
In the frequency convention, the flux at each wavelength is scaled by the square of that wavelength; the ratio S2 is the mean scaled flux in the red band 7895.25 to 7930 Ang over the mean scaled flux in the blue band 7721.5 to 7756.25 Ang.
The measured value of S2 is 1.12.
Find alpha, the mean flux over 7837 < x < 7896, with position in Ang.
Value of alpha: 3.63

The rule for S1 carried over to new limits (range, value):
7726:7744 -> 3.5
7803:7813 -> 3.48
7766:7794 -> 3.42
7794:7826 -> 3.5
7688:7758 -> 3.36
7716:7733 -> 3.45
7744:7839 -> 3.44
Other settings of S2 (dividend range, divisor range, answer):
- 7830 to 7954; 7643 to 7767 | 1.13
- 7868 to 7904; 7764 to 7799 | 1.10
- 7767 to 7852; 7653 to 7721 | 1.09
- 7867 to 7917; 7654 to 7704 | 1.19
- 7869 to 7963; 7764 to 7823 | 1.09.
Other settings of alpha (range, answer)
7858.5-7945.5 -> 3.66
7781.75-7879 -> 3.52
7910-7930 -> 3.68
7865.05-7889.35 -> 3.66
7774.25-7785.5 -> 3.4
